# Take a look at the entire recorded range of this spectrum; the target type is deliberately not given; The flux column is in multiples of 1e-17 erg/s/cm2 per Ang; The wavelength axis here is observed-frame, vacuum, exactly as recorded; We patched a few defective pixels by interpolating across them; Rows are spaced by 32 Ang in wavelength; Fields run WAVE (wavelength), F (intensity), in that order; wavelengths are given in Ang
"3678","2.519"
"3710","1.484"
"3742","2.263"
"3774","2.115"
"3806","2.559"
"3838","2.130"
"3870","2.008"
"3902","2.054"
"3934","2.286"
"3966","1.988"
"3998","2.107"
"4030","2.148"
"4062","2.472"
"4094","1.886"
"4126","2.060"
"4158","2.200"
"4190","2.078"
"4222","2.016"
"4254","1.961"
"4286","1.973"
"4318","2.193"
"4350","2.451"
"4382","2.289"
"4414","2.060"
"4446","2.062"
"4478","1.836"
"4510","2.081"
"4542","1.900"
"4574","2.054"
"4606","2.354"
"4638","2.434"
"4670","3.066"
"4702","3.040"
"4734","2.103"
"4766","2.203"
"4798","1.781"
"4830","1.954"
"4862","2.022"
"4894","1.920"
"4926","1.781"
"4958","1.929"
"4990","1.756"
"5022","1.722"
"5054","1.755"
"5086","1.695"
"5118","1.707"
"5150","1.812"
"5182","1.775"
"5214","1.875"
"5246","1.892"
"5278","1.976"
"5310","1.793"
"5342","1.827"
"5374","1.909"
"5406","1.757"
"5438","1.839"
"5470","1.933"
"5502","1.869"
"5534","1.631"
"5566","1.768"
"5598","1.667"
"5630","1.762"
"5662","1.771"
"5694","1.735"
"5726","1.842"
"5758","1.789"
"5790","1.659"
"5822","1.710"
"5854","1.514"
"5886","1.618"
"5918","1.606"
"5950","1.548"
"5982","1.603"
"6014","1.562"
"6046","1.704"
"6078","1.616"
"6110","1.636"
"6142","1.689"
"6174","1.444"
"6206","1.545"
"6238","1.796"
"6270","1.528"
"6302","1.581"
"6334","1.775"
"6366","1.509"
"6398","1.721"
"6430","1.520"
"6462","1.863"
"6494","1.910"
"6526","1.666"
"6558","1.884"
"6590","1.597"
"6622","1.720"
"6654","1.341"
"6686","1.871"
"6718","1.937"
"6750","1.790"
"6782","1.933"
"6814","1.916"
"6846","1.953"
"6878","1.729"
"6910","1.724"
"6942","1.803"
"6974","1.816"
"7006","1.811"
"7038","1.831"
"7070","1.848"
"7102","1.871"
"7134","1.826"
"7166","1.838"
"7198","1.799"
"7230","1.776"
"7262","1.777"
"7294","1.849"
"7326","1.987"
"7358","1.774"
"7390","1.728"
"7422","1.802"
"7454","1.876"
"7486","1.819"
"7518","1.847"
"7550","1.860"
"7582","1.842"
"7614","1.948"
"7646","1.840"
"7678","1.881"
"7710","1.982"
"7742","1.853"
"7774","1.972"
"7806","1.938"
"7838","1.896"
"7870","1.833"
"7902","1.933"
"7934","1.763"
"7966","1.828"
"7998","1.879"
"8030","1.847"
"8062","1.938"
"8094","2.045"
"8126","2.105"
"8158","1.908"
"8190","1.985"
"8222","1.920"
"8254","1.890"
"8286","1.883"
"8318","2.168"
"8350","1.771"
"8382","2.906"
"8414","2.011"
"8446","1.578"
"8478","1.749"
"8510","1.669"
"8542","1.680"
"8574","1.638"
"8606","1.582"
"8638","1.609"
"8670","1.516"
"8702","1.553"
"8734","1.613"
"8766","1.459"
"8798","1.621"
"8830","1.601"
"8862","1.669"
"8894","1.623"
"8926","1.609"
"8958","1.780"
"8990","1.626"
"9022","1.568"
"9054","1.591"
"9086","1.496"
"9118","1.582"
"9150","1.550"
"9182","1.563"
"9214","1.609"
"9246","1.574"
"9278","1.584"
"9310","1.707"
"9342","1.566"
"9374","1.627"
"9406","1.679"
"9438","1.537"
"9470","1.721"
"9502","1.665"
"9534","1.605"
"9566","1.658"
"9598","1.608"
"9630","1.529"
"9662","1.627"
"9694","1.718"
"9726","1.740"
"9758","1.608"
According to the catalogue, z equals 0.676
